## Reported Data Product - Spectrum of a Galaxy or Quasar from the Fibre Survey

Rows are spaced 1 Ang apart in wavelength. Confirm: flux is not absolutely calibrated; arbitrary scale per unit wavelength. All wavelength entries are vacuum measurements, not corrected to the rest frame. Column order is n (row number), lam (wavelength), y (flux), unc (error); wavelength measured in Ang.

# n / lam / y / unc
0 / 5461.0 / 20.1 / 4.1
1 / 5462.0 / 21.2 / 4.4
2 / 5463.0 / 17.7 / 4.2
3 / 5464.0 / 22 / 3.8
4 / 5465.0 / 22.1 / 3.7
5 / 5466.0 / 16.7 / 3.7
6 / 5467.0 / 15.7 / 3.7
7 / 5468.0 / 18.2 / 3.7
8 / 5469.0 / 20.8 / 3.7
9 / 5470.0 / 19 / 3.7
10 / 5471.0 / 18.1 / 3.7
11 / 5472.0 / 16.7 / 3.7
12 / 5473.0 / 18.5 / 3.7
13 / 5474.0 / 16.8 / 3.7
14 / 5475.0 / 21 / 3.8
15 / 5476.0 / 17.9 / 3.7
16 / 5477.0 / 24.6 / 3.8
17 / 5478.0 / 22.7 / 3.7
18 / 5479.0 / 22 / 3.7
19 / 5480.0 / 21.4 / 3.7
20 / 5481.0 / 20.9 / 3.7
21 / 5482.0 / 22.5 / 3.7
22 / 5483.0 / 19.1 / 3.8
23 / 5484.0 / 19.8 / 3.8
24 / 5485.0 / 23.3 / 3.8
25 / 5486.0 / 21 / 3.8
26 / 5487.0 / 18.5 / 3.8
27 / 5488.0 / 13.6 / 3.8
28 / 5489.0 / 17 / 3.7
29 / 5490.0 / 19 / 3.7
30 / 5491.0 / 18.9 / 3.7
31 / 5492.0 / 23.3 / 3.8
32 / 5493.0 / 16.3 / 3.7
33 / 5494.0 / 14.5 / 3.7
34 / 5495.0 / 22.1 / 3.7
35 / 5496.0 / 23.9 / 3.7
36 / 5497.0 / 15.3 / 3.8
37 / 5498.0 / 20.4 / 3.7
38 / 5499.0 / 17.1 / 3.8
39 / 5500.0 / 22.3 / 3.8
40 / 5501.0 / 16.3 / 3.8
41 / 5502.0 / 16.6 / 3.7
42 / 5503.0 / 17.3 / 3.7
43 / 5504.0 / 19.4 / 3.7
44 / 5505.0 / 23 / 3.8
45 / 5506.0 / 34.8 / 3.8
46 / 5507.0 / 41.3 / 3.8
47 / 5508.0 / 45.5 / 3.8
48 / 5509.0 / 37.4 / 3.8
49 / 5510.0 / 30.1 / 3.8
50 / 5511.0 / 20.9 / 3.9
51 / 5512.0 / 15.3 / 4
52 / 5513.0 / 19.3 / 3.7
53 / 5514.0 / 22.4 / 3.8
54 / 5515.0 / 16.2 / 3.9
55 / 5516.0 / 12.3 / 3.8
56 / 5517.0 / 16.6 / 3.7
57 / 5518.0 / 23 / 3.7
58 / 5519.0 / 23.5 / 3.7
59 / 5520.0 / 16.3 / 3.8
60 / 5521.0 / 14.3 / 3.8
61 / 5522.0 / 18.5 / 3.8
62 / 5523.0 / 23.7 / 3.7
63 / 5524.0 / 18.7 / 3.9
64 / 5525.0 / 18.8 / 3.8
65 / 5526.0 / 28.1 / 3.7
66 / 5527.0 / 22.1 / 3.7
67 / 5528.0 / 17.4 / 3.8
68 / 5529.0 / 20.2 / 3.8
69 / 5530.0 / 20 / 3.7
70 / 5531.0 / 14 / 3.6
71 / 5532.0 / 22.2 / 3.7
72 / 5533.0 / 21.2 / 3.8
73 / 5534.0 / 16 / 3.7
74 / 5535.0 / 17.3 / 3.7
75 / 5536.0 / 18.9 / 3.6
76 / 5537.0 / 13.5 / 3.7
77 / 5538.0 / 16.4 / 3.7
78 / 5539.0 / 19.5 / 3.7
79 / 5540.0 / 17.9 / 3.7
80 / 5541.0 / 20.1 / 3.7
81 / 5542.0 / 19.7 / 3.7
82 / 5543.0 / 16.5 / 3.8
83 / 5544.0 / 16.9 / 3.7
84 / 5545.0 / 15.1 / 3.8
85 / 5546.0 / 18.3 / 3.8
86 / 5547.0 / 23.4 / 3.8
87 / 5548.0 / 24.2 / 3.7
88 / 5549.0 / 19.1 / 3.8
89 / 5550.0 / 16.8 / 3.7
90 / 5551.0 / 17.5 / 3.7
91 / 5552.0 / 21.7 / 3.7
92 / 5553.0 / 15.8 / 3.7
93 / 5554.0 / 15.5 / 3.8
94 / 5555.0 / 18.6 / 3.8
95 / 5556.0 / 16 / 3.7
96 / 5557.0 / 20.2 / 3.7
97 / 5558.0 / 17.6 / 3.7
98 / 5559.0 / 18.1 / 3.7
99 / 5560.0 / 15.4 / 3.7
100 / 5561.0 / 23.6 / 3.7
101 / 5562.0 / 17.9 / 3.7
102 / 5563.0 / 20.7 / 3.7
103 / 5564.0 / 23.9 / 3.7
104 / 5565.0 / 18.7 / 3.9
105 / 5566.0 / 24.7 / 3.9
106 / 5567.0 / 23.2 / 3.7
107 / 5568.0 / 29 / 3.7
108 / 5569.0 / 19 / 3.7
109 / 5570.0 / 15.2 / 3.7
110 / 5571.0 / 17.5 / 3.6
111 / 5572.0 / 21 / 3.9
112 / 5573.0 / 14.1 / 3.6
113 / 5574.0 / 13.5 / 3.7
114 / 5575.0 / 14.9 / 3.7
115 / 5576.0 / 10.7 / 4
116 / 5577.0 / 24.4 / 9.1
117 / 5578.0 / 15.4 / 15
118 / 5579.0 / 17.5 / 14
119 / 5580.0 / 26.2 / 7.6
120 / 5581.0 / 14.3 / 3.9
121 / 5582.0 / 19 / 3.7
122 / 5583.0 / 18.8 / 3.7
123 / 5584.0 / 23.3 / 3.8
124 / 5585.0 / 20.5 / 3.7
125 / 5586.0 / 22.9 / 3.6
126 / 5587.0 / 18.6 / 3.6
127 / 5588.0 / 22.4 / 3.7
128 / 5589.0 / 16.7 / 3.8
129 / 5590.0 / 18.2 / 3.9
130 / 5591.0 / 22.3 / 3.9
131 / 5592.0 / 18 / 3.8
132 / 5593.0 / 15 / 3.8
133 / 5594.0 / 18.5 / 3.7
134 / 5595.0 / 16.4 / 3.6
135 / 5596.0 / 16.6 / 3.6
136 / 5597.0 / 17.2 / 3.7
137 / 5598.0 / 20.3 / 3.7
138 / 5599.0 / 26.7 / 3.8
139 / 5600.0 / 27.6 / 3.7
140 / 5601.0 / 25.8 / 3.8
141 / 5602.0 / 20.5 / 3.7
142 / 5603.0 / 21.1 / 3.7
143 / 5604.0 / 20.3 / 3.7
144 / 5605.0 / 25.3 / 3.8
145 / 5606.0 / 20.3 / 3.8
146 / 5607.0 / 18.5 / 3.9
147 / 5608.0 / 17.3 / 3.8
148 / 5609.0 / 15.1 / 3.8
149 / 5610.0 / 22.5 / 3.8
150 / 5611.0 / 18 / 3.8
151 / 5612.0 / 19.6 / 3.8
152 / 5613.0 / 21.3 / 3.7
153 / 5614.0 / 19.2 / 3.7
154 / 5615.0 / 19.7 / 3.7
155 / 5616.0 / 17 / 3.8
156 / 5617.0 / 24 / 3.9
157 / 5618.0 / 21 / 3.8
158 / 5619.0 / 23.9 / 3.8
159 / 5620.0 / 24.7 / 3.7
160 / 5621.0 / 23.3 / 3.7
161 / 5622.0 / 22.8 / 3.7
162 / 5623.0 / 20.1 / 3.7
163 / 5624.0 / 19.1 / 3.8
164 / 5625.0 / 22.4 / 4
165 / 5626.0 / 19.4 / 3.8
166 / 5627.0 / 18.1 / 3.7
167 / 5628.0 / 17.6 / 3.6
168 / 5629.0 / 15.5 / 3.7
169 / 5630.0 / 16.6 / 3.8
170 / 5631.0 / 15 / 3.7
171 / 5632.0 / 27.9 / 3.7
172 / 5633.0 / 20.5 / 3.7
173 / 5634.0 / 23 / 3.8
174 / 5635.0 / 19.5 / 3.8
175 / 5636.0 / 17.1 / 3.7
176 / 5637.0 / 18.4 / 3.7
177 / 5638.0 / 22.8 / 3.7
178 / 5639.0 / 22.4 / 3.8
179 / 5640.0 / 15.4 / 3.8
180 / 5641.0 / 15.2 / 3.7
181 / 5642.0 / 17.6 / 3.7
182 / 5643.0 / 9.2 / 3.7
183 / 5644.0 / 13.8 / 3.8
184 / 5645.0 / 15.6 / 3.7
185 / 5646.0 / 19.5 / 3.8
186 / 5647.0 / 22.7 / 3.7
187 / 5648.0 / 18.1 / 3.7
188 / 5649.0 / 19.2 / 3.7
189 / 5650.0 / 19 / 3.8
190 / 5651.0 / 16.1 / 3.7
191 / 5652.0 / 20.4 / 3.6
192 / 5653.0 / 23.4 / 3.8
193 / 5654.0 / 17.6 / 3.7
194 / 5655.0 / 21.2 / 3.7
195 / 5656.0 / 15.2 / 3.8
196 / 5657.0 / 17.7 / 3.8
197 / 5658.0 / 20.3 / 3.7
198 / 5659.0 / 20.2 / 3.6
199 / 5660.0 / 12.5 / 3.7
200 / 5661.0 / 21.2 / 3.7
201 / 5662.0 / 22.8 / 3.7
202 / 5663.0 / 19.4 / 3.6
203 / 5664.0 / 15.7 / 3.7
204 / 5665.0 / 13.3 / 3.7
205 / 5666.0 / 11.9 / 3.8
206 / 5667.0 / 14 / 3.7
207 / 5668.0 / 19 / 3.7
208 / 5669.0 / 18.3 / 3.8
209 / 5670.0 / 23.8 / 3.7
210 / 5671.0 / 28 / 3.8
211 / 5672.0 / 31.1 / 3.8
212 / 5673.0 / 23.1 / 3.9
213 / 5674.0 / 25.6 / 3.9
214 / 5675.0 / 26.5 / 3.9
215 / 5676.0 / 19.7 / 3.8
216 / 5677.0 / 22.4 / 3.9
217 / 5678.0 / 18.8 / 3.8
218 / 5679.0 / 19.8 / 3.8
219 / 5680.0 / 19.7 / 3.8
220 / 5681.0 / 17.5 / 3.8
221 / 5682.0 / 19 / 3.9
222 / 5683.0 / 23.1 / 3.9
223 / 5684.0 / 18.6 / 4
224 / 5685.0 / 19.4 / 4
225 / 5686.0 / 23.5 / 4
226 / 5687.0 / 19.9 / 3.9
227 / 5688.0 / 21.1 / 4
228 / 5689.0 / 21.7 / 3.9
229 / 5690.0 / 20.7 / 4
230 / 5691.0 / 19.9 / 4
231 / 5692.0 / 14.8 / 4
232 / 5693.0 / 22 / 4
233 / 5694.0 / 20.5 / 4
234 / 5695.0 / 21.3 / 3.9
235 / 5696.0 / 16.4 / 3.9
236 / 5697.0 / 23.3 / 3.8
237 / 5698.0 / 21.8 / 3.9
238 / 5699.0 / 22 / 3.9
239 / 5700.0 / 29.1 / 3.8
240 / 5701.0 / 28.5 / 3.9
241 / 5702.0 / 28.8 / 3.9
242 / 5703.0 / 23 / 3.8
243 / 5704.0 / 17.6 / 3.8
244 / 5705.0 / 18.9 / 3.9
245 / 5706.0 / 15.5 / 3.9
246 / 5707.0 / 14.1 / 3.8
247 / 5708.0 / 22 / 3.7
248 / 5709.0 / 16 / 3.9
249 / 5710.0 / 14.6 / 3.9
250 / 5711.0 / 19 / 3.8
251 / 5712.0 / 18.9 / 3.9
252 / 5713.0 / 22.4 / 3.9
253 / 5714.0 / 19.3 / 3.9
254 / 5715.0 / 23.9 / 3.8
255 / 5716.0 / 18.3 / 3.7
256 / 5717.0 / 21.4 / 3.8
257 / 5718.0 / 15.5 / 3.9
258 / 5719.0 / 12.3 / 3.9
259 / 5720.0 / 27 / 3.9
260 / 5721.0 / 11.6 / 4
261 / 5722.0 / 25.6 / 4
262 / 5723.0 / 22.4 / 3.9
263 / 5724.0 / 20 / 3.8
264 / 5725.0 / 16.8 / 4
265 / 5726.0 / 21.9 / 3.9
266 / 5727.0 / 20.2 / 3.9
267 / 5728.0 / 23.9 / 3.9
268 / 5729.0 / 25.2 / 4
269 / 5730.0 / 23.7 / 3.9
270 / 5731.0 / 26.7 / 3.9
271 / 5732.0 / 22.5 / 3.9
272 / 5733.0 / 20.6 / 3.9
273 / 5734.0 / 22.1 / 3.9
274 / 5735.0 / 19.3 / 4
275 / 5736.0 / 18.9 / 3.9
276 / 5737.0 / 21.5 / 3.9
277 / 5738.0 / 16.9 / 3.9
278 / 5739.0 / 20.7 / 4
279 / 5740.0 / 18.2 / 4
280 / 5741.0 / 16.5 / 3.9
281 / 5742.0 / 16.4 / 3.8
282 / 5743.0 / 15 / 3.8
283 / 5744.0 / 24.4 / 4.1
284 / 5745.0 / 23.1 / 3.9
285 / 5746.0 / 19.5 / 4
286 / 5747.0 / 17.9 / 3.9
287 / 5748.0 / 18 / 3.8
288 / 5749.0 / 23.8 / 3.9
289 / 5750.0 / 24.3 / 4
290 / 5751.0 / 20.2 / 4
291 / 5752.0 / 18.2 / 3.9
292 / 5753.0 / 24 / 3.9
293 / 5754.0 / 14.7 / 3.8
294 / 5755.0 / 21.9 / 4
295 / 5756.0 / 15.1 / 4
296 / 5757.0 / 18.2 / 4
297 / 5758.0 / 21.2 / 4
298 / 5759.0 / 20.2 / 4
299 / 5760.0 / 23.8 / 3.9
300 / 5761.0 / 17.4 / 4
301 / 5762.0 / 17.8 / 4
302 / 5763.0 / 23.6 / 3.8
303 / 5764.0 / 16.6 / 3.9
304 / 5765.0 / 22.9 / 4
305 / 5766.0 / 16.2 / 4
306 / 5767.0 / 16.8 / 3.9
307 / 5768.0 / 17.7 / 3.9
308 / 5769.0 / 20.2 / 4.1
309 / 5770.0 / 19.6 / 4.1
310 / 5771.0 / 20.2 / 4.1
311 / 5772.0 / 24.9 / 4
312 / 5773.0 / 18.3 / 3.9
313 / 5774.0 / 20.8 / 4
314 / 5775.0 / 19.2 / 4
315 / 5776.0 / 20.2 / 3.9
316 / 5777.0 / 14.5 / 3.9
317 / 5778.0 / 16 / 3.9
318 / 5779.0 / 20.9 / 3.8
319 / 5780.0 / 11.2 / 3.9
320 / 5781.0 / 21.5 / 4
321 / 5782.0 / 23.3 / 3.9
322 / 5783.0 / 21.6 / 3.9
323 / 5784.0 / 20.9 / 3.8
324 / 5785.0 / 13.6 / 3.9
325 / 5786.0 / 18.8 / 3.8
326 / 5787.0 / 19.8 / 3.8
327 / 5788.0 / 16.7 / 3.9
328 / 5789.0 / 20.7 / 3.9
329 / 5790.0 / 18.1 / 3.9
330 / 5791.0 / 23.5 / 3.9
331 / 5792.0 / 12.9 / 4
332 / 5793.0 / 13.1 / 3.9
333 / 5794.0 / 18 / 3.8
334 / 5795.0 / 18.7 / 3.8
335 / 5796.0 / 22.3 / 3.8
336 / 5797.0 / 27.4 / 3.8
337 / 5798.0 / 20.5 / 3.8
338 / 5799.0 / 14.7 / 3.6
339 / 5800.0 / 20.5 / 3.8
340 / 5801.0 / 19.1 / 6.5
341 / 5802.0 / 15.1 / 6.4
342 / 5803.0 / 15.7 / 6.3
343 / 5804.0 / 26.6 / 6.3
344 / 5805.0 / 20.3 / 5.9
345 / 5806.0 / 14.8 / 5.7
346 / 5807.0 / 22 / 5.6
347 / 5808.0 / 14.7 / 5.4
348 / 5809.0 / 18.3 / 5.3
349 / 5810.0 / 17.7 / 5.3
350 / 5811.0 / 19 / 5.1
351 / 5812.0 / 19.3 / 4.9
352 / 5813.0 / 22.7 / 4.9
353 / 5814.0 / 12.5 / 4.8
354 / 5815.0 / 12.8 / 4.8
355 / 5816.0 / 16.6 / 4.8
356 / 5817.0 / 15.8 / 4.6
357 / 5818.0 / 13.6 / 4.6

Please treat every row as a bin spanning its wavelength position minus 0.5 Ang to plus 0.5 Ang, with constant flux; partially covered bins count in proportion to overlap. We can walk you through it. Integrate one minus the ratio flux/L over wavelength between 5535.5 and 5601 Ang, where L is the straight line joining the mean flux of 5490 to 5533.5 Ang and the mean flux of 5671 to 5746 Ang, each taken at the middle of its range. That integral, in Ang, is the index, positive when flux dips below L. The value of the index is 6.6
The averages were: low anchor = 21.4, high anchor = 20.8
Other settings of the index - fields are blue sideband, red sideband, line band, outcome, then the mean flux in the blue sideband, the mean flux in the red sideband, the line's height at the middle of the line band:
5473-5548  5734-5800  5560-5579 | 1.0 Ang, 20.4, 19.3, 20.2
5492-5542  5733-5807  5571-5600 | 2.2 Ang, 20.8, 19.3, 20.4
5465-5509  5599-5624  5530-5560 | 4.2 Ang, 21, 21.3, 21.1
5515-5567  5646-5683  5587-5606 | -1.0 Ang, 19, 19.9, 19.4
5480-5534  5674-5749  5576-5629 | 1.5 Ang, 21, 20.4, 20.7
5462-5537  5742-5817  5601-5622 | -0.9 Ang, 20.5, 19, 19.9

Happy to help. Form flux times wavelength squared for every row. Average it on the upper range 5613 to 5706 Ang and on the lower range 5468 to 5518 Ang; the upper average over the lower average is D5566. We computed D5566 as 1.0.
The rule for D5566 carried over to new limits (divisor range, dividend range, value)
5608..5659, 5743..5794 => 1.05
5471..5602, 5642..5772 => 1.06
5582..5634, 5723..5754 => 1.06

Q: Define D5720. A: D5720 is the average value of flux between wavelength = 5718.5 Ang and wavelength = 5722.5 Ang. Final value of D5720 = 19.1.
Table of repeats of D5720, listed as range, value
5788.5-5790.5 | 19.4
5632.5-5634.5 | 21.8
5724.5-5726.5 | 19.4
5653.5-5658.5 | 18.4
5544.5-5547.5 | 18.9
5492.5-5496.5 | 19.2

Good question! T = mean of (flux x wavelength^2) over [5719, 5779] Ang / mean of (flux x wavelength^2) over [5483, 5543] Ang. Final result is 1.1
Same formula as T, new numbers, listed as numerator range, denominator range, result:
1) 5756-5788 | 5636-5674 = 1.06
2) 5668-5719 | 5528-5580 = 1.18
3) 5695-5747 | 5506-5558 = 1.07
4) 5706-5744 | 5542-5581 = 1.11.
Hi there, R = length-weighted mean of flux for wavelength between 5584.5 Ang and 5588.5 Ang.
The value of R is 21.1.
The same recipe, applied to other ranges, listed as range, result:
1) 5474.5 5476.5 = 19.4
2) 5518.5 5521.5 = 18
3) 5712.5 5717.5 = 21.1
